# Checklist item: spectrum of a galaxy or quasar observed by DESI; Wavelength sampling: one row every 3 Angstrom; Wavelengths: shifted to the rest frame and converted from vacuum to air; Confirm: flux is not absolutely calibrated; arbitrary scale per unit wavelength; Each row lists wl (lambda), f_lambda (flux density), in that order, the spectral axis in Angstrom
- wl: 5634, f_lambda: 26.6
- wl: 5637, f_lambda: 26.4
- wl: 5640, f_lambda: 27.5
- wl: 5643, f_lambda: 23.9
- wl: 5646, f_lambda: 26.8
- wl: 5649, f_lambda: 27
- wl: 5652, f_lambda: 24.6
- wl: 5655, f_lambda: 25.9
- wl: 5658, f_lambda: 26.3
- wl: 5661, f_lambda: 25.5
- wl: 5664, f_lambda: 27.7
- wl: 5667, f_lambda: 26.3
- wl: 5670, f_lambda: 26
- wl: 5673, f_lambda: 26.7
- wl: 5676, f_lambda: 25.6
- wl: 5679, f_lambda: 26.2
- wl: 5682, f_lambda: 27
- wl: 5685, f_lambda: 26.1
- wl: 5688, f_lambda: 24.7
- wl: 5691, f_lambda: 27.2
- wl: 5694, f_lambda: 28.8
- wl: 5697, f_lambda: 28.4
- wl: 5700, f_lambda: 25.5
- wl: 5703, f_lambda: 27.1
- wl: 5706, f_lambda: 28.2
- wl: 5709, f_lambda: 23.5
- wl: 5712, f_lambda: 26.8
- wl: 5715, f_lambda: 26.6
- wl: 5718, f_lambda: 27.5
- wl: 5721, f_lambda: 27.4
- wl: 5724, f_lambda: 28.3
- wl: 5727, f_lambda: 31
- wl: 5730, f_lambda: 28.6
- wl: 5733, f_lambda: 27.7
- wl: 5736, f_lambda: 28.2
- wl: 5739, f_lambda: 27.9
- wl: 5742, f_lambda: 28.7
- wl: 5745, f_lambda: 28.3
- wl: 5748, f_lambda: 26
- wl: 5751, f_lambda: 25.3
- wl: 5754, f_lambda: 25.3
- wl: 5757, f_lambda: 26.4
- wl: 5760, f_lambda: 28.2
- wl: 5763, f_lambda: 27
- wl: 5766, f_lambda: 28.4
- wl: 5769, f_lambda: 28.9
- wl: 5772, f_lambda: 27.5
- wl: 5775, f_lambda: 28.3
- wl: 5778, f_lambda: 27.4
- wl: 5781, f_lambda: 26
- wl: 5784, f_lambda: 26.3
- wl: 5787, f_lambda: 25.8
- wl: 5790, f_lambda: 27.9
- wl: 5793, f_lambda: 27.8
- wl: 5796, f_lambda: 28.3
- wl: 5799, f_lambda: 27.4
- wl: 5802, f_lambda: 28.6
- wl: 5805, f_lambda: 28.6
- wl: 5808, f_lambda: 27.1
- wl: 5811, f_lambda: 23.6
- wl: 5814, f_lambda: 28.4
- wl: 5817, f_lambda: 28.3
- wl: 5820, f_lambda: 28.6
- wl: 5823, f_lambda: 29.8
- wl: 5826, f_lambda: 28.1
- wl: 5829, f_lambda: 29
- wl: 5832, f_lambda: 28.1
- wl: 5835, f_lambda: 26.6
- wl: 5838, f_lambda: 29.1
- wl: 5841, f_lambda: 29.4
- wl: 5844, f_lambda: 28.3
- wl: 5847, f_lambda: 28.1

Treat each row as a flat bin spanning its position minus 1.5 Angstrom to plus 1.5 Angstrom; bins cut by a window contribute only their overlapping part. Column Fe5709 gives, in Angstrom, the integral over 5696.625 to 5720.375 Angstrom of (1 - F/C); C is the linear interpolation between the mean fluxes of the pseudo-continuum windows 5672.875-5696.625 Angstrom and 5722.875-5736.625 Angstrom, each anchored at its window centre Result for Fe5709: 1.0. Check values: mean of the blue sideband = 26.6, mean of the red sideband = 28.8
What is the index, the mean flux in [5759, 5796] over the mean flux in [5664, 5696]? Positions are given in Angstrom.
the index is 1.0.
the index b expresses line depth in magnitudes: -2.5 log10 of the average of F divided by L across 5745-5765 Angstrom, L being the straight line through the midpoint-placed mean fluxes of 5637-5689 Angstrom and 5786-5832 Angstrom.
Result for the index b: 0.03 mag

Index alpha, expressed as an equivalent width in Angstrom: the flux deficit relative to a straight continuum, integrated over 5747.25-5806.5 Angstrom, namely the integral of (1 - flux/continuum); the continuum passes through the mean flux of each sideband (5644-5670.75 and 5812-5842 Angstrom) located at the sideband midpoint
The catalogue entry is 1.1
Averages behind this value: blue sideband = 26.2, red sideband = 28.4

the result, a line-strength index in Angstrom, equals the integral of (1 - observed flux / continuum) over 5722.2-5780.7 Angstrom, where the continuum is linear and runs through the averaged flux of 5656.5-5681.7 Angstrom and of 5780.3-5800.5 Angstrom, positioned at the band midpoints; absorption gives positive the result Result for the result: -1.9 Angstrom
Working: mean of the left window 26.3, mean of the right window 27.1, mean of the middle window 27.7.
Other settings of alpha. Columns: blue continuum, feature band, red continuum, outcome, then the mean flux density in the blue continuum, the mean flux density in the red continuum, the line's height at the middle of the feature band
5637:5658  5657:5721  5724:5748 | 1.3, 26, 28.4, 27.1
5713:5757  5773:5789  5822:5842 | 0.7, 27.6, 28.5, 28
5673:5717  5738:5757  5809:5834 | 0.2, 26.6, 27.9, 27.1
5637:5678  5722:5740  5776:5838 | -1.2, 26.1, 27.6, 26.9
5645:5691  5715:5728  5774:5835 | -0.7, 26.2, 27.6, 26.8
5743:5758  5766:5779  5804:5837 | -0.6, 26.3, 27.8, 26.8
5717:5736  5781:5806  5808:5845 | 0.6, 28.4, 28.1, 28.2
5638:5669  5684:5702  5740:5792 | -0.2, 26.2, 27.2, 26.5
